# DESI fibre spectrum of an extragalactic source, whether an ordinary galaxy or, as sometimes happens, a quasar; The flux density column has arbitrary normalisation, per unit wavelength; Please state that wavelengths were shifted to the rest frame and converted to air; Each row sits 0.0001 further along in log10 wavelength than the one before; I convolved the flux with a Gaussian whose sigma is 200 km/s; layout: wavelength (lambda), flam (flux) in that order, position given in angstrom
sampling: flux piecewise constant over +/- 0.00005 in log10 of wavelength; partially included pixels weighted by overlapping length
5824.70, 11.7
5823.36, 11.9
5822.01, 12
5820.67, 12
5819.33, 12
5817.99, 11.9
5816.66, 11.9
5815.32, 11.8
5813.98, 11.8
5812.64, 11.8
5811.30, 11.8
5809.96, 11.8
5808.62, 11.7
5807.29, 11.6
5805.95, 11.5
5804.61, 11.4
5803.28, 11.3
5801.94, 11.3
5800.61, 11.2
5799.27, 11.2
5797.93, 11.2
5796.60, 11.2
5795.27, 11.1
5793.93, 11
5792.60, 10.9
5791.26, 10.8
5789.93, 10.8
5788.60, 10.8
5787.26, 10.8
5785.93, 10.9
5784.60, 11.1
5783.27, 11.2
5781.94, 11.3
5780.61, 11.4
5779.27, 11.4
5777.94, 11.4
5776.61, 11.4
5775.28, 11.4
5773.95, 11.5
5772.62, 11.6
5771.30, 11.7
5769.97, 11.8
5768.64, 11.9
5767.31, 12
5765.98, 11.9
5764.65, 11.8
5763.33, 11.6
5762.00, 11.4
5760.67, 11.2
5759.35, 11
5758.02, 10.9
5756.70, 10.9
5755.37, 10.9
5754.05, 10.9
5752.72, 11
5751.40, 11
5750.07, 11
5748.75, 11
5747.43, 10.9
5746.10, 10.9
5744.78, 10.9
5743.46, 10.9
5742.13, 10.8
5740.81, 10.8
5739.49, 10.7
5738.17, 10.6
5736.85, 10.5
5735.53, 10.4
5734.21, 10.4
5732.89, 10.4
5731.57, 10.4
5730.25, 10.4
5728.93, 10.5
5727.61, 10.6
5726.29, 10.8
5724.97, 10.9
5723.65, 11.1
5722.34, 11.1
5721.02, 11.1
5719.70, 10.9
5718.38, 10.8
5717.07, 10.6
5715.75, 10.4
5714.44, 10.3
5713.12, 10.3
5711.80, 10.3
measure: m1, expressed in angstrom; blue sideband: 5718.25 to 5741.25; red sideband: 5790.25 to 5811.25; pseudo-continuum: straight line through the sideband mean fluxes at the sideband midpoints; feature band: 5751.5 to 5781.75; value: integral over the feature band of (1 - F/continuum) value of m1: -1.1 angstrom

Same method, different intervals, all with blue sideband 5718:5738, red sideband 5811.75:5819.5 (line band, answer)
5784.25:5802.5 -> 0.86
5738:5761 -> 0.13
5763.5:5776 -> -0.54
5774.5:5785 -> 0.04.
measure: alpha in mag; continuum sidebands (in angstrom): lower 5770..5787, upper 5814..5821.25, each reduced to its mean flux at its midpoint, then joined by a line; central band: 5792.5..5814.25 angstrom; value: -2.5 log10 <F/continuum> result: 0.029 mag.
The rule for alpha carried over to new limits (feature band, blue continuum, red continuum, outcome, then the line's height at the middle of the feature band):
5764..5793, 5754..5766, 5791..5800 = -0.020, 11.1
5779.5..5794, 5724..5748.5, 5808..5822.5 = 0.041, 11.4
